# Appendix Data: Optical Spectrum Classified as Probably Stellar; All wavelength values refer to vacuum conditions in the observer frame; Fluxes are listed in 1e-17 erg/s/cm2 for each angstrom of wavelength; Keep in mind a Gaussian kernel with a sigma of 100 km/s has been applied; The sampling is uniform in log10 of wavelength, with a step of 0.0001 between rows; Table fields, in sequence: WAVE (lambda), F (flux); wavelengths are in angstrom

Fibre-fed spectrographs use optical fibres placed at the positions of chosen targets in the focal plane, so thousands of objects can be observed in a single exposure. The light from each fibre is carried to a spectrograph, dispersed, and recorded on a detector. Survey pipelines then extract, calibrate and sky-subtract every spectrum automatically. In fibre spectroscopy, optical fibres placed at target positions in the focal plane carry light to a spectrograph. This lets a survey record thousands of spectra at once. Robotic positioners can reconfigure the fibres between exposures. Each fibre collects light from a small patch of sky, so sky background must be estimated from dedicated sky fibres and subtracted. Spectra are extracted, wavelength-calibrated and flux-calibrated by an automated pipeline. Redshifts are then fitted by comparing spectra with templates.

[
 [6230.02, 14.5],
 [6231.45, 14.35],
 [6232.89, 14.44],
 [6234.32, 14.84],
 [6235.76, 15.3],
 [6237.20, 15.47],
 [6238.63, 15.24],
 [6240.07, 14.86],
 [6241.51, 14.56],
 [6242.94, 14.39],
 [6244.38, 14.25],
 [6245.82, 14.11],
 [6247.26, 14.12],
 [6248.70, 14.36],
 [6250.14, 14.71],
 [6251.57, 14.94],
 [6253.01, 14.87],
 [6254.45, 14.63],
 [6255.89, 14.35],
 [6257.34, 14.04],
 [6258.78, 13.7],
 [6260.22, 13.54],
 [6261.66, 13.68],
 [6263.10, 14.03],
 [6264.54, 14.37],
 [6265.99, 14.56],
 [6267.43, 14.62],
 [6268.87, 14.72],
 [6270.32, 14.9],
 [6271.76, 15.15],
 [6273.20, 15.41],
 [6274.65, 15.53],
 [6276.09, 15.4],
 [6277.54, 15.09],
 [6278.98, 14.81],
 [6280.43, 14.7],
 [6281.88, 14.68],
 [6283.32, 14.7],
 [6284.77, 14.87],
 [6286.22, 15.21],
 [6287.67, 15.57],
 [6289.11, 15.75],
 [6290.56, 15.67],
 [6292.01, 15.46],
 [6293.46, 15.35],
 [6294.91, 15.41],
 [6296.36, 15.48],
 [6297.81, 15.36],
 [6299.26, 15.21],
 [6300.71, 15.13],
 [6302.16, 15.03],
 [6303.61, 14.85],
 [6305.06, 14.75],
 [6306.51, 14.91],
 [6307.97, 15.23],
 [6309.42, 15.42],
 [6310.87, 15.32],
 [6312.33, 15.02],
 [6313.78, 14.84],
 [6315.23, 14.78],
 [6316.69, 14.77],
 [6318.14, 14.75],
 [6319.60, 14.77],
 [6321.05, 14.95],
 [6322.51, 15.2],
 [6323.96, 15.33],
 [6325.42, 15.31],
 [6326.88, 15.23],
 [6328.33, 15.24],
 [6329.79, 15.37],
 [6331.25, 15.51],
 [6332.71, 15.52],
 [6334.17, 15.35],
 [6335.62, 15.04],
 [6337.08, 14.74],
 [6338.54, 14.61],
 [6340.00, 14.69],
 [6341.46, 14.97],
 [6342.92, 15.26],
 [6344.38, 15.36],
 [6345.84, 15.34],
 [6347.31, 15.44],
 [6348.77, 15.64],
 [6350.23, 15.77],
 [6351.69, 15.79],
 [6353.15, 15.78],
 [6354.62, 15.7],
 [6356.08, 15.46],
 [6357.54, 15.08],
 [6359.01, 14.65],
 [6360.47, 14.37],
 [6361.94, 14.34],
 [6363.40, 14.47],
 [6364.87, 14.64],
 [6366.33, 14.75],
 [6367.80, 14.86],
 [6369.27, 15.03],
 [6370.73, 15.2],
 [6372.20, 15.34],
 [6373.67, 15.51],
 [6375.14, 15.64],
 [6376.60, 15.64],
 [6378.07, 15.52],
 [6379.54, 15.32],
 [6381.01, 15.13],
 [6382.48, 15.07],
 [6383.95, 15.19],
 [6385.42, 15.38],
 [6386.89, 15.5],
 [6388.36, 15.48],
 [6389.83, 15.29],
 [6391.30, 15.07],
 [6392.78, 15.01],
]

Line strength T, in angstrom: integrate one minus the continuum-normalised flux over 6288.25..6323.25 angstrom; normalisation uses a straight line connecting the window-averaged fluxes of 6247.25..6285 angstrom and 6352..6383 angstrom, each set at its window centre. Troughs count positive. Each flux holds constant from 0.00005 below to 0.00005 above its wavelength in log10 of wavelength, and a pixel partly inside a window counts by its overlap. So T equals -0.8 angstrom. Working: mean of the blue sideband 14.6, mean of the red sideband 15.1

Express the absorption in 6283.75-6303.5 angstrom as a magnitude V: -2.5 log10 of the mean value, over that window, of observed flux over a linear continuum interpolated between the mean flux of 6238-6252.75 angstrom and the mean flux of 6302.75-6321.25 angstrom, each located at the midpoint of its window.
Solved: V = -0.03 mag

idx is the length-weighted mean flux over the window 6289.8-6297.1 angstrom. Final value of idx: 15.5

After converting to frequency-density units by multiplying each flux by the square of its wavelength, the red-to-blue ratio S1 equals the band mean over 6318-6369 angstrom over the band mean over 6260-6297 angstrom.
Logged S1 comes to 1.0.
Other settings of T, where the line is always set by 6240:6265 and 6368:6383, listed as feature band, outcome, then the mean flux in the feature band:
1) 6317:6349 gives -0.39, 15.2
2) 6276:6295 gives -0.79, 15.2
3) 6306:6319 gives -0.18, 15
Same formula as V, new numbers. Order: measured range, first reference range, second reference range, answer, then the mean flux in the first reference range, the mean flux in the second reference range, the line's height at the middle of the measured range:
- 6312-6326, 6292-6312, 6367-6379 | 0.02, 15.2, 15.3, 15.2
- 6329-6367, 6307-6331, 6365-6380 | 0.00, 15.1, 15.3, 15.2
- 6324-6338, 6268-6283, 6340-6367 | -0.01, 15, 15.1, 15.1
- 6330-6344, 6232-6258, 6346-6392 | 0.00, 14.6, 15.2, 15.1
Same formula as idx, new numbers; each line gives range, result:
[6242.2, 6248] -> 14.2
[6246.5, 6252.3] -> 14.5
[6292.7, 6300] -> 15.4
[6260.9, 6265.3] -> 14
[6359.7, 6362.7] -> 14.4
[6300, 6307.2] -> 14.9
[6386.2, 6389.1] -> 15.5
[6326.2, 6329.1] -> 15.3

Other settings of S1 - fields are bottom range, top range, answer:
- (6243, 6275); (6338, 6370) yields 1.08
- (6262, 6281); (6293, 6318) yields 1.03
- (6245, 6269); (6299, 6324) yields 1.07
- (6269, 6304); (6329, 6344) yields 1.01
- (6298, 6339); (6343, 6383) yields 1.02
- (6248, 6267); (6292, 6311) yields 1.08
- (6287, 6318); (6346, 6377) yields 1.02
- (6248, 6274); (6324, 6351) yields 1.08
